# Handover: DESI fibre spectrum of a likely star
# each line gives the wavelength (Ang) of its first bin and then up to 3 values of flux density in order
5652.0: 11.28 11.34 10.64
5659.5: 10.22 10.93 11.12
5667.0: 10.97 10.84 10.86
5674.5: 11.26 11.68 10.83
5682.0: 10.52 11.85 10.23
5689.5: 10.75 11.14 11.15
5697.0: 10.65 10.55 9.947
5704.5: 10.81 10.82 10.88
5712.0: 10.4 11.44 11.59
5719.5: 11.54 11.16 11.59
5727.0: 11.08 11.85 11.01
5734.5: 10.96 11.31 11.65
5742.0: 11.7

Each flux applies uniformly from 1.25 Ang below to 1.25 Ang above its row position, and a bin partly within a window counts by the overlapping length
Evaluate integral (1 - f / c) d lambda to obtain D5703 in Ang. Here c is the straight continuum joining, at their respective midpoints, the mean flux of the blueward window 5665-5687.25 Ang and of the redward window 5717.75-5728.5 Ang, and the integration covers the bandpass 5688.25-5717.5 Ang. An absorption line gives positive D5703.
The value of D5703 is 1.0 Ang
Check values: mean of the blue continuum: 11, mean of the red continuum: 11.4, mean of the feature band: 10.8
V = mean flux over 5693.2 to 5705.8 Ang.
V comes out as 10.6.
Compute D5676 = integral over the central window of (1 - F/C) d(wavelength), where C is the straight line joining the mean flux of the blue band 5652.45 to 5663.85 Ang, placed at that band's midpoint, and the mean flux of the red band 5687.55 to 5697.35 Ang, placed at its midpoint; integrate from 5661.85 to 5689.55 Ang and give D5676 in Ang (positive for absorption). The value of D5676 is -0.3 Ang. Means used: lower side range 10.8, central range 11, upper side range 10.9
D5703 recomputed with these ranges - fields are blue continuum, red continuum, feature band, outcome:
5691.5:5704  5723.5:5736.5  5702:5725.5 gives -0.19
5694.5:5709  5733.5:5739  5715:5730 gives -0.64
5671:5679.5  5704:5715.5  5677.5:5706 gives 0.66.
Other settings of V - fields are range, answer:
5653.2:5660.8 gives 10.7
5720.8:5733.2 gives 11.3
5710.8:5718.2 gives 11.1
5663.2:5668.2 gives 11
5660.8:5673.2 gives 10.9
